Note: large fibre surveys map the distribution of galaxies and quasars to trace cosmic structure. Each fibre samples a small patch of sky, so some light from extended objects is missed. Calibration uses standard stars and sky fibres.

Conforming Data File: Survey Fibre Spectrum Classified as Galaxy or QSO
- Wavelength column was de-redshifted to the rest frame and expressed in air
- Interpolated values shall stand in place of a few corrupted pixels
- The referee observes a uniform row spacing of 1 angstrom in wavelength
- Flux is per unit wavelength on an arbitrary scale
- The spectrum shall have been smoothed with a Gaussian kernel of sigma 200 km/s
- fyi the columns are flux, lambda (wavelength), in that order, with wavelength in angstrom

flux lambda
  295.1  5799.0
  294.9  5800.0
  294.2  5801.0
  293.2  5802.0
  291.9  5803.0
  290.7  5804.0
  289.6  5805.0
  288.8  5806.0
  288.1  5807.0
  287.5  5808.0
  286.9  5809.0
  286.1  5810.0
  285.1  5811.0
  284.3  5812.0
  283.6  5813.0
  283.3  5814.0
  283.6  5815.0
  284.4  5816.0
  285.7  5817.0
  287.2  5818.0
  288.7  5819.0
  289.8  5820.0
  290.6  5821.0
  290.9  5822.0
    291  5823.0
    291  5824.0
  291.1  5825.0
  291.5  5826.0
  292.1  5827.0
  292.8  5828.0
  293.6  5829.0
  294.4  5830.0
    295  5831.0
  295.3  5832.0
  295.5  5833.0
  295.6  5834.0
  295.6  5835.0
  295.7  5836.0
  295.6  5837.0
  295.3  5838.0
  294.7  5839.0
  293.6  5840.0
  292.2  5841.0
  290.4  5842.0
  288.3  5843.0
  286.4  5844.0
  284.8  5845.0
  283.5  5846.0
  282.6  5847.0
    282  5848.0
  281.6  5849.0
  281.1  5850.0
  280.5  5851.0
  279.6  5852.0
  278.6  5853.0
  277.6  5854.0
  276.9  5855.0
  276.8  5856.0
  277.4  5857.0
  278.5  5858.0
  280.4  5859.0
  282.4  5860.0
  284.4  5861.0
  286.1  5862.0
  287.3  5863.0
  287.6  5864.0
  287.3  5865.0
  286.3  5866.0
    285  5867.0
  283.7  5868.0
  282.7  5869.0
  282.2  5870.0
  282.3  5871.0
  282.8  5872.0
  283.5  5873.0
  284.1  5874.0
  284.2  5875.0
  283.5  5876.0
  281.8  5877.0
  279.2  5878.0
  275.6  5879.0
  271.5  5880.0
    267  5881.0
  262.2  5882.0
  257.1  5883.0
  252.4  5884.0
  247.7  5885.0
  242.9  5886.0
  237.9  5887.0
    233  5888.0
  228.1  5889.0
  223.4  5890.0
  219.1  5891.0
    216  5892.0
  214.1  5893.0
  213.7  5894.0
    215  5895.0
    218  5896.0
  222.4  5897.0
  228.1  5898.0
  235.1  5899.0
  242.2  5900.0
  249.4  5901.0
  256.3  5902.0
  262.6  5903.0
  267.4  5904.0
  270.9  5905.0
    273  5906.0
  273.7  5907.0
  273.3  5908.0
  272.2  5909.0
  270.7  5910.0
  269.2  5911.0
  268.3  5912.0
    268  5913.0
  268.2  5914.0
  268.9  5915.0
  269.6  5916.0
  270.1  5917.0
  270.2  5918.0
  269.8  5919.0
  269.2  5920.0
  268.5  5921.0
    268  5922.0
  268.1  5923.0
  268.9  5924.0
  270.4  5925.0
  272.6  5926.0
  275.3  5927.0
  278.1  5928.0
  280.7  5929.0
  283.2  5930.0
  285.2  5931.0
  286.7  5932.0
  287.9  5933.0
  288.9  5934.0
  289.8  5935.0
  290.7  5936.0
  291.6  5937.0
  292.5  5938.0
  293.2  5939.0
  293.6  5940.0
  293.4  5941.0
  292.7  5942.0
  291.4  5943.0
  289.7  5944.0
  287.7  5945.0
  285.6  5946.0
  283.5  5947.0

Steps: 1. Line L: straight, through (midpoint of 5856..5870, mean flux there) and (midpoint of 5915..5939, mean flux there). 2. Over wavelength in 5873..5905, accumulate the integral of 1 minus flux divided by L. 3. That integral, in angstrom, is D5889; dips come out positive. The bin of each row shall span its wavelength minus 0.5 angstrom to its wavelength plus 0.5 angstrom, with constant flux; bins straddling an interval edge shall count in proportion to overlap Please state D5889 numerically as 3.8 angstrom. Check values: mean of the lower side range 283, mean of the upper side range 278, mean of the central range 248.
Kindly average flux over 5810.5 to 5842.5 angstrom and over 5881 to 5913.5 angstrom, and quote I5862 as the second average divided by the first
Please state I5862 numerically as 0.8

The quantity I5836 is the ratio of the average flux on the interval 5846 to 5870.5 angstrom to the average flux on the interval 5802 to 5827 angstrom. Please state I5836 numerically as 0.98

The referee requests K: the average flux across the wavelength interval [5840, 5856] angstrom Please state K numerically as 283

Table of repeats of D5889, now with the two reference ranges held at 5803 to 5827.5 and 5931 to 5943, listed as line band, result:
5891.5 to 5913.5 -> 3.11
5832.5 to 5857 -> 0.17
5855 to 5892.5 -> 2.66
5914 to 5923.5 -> 0.70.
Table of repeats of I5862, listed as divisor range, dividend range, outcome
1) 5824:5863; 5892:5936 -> 0.92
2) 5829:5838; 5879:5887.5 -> 0.87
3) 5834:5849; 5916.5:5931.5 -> 0.94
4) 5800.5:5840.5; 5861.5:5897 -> 0.90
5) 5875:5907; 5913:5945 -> 1.13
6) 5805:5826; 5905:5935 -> 0.95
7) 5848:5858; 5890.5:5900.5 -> 0.80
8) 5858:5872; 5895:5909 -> 0.88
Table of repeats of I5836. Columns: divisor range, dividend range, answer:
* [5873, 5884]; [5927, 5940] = 1.05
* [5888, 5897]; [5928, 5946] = 1.32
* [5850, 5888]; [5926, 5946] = 1.04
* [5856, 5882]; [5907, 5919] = 0.96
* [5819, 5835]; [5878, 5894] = 0.83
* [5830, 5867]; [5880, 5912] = 0.86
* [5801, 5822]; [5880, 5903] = 0.82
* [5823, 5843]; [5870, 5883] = 0.95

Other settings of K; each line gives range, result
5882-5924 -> 252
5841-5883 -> 281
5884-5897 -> 227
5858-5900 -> 260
